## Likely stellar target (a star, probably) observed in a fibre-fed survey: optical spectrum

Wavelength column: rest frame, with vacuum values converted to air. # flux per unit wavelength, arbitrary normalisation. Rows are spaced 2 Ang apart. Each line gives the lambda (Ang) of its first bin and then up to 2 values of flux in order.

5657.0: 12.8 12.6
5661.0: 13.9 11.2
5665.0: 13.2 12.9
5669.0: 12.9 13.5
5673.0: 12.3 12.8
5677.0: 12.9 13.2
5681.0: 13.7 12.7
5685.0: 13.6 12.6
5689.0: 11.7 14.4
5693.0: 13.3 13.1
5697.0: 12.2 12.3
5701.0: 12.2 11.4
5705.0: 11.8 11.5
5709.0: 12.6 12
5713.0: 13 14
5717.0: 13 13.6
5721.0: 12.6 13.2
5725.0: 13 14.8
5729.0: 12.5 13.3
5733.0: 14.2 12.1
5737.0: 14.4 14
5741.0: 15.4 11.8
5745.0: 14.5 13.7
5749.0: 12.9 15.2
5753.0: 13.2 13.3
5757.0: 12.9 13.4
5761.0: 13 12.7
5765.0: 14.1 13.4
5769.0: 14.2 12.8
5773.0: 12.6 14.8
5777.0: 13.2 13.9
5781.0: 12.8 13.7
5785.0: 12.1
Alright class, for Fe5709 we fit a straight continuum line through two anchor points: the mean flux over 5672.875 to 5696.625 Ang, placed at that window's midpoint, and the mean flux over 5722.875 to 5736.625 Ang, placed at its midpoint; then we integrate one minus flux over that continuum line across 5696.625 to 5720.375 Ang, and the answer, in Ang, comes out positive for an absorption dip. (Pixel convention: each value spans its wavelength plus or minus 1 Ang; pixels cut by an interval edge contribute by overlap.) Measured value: 1.31 Ang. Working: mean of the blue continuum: 13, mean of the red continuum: 13.4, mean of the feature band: 12.5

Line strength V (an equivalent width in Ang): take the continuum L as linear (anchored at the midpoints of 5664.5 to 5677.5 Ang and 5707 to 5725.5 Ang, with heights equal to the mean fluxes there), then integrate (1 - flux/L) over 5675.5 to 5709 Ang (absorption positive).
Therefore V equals 0.66 Ang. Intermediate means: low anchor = 12.9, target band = 12.7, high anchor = 12.9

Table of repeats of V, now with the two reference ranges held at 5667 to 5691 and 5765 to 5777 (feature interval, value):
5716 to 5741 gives -0.3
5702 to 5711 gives 0.9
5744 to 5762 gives -0.2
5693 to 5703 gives 0.5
